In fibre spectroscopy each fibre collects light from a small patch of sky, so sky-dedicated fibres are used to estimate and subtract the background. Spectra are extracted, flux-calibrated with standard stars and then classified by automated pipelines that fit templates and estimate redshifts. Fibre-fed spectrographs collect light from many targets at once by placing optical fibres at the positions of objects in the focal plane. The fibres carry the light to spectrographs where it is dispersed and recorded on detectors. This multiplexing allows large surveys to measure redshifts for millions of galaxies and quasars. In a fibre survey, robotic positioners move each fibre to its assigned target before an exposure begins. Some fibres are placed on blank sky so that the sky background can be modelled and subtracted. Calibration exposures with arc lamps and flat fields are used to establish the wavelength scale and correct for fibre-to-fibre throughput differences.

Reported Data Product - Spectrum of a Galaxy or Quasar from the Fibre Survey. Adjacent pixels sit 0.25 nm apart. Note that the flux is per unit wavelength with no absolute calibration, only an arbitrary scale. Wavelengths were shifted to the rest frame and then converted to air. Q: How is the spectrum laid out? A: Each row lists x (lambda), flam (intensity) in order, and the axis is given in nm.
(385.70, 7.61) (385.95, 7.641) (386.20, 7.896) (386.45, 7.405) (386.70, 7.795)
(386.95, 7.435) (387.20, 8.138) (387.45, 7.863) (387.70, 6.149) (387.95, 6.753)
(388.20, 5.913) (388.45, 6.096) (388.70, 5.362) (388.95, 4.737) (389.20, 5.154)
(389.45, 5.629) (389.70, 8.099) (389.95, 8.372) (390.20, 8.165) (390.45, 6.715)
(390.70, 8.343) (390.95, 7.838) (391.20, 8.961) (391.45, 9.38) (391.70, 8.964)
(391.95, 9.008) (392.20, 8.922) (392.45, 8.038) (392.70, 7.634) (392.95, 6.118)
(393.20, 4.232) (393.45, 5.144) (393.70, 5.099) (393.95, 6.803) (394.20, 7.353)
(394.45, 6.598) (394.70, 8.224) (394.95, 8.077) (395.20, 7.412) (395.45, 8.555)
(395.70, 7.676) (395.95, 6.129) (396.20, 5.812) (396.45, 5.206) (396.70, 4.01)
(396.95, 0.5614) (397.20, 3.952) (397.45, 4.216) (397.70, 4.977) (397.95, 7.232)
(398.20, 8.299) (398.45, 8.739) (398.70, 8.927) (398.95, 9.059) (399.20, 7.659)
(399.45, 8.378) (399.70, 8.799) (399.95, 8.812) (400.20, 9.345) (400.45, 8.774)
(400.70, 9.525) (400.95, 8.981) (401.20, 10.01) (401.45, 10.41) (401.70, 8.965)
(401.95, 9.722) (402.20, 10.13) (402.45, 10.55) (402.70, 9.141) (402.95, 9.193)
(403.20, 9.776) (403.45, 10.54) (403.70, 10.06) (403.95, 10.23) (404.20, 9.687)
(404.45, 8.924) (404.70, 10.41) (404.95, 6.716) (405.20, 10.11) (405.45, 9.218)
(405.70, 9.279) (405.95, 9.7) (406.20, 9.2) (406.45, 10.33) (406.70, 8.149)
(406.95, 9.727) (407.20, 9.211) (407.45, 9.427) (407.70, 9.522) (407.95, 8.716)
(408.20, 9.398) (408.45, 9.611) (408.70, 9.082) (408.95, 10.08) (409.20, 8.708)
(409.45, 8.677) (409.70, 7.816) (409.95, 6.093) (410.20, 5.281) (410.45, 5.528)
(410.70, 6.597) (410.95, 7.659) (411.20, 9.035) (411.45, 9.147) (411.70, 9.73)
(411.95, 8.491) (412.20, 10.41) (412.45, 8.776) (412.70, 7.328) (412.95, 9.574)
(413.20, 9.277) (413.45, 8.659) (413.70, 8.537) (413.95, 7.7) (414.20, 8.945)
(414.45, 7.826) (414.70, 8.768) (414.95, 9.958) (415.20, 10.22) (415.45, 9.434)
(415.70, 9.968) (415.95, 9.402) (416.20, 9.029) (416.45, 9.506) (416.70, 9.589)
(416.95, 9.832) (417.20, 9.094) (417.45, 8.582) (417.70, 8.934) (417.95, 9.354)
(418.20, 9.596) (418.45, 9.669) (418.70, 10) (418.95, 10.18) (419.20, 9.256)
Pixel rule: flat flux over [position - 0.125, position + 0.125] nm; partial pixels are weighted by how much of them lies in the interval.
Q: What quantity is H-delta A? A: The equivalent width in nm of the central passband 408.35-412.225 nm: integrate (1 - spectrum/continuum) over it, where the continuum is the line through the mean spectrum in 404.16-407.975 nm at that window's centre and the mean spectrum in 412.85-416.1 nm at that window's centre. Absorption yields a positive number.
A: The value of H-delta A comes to 0.42 nm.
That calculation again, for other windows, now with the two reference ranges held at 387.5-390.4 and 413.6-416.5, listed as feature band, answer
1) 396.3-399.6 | 0.50 nm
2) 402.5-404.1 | -0.39 nm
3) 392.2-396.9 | 0.32 nm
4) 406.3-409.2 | -0.35 nm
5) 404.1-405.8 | -0.23 nm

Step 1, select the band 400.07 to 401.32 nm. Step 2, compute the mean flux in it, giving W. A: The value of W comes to 9.32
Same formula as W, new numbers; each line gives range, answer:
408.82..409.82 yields 8.83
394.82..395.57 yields 8.01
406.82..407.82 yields 9.46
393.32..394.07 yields 5.66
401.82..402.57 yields 10.1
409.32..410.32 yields 6.98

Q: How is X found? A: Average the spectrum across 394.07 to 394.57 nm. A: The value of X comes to 6.98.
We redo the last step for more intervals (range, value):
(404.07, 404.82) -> 9.67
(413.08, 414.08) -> 8.54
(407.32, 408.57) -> 9.33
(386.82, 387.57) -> 7.81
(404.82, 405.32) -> 8.42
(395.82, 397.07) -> 4.37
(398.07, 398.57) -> 8.5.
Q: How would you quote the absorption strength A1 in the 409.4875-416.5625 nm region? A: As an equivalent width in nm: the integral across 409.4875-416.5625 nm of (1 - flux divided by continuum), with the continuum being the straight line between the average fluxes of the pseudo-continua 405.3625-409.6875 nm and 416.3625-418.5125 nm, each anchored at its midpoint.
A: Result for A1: 0.59 nm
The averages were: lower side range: 9.26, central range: 8.52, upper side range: 9.34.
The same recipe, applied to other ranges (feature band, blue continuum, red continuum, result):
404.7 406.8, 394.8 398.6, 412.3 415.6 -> -0.454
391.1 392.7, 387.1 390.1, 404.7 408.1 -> -0.401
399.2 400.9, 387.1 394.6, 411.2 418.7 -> -0.213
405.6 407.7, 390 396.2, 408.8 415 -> -0.339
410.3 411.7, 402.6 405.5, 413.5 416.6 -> 0.228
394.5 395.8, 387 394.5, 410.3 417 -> -0.090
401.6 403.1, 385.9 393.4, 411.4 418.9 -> -0.257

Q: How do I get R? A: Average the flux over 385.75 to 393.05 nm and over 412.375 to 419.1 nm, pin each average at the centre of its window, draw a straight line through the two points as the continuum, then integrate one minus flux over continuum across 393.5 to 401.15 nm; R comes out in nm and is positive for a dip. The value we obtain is 0.806 nm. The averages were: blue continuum 7.4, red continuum 9.18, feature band 7.12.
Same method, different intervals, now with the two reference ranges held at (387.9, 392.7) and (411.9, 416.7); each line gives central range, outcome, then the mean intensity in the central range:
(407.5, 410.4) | 0.10 nm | 8.4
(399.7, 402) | -0.34 nm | 9.35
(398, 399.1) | -0.09 nm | 8.63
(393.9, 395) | 0.04 nm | 7.41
